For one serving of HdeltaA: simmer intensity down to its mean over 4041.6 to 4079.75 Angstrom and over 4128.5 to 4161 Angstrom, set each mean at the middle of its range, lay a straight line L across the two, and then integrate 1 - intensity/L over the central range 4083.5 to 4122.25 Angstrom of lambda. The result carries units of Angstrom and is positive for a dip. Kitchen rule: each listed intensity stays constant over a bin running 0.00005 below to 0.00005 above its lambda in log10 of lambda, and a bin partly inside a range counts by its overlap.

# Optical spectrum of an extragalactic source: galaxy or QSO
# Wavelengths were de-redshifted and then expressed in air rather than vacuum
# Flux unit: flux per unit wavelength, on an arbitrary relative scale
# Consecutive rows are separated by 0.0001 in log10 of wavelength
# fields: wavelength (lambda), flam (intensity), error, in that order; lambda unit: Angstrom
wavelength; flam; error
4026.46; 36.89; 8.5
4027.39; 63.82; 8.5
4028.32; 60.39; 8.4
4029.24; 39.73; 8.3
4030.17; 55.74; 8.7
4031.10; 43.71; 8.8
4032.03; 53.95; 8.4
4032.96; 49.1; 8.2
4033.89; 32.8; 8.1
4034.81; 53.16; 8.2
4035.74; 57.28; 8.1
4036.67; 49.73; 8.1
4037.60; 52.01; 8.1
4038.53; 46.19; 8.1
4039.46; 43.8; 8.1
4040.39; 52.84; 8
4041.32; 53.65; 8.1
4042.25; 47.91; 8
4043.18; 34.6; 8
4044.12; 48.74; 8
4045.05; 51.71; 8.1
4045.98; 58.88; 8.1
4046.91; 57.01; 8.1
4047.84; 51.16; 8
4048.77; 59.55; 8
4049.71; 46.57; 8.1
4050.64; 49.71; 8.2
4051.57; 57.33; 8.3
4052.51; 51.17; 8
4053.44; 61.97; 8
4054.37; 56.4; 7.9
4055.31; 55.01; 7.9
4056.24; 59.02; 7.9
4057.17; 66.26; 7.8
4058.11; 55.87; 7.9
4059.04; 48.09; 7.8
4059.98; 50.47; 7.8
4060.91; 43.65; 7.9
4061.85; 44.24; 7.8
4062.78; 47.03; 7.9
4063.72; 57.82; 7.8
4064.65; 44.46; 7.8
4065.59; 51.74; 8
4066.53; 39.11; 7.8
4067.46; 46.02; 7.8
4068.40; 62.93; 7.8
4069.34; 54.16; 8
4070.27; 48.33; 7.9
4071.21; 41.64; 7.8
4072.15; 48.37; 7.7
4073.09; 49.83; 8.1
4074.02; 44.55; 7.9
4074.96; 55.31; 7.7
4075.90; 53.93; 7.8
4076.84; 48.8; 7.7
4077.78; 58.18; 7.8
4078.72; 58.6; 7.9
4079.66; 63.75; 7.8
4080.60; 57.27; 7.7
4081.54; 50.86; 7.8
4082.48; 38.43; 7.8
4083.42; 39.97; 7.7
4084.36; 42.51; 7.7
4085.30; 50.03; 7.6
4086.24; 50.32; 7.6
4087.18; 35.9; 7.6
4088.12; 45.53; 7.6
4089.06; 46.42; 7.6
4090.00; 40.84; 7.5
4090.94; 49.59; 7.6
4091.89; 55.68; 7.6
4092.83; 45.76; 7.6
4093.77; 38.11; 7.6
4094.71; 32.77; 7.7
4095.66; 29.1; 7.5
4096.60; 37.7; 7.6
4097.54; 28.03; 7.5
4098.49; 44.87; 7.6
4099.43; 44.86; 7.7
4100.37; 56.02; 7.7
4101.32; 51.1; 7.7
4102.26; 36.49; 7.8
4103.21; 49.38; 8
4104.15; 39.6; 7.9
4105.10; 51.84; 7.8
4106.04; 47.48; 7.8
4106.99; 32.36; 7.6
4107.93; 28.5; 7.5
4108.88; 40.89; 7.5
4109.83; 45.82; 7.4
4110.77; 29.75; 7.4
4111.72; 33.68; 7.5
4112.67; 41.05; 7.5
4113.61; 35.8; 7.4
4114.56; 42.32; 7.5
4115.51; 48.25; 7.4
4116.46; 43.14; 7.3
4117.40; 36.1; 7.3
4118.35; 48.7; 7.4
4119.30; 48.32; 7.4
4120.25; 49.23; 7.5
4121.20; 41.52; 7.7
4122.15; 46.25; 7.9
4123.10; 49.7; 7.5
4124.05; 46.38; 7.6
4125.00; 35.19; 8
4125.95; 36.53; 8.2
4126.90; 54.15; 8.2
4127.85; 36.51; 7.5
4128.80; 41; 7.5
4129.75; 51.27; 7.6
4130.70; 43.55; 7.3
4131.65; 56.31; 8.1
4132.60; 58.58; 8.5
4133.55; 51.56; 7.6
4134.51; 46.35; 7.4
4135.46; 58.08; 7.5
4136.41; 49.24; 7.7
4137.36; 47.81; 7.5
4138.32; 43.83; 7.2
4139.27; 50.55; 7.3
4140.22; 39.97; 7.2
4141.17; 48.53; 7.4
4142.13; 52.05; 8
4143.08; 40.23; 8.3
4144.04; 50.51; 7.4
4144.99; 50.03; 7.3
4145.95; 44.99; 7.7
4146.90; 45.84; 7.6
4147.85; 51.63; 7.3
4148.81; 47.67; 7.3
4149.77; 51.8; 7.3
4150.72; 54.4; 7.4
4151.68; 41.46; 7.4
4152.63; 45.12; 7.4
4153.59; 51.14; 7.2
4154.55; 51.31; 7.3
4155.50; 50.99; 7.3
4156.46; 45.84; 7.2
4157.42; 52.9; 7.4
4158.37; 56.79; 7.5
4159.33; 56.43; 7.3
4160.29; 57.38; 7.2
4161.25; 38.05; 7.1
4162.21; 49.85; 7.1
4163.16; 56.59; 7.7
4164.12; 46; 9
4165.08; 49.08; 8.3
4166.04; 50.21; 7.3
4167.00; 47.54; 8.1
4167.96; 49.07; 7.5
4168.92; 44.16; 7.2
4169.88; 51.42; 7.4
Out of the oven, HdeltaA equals 6.3 Angstrom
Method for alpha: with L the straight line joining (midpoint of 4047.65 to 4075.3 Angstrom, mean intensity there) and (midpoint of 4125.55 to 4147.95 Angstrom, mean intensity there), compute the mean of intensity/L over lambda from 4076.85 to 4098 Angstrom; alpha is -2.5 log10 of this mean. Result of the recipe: 0.114 mag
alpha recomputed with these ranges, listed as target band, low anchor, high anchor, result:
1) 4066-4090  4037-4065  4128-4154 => 0.04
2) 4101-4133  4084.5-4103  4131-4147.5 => 0.07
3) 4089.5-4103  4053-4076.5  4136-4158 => 0.18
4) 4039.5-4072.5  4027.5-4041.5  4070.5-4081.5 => 0.00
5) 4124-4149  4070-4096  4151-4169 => 0.03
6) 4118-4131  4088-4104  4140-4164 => 0.03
